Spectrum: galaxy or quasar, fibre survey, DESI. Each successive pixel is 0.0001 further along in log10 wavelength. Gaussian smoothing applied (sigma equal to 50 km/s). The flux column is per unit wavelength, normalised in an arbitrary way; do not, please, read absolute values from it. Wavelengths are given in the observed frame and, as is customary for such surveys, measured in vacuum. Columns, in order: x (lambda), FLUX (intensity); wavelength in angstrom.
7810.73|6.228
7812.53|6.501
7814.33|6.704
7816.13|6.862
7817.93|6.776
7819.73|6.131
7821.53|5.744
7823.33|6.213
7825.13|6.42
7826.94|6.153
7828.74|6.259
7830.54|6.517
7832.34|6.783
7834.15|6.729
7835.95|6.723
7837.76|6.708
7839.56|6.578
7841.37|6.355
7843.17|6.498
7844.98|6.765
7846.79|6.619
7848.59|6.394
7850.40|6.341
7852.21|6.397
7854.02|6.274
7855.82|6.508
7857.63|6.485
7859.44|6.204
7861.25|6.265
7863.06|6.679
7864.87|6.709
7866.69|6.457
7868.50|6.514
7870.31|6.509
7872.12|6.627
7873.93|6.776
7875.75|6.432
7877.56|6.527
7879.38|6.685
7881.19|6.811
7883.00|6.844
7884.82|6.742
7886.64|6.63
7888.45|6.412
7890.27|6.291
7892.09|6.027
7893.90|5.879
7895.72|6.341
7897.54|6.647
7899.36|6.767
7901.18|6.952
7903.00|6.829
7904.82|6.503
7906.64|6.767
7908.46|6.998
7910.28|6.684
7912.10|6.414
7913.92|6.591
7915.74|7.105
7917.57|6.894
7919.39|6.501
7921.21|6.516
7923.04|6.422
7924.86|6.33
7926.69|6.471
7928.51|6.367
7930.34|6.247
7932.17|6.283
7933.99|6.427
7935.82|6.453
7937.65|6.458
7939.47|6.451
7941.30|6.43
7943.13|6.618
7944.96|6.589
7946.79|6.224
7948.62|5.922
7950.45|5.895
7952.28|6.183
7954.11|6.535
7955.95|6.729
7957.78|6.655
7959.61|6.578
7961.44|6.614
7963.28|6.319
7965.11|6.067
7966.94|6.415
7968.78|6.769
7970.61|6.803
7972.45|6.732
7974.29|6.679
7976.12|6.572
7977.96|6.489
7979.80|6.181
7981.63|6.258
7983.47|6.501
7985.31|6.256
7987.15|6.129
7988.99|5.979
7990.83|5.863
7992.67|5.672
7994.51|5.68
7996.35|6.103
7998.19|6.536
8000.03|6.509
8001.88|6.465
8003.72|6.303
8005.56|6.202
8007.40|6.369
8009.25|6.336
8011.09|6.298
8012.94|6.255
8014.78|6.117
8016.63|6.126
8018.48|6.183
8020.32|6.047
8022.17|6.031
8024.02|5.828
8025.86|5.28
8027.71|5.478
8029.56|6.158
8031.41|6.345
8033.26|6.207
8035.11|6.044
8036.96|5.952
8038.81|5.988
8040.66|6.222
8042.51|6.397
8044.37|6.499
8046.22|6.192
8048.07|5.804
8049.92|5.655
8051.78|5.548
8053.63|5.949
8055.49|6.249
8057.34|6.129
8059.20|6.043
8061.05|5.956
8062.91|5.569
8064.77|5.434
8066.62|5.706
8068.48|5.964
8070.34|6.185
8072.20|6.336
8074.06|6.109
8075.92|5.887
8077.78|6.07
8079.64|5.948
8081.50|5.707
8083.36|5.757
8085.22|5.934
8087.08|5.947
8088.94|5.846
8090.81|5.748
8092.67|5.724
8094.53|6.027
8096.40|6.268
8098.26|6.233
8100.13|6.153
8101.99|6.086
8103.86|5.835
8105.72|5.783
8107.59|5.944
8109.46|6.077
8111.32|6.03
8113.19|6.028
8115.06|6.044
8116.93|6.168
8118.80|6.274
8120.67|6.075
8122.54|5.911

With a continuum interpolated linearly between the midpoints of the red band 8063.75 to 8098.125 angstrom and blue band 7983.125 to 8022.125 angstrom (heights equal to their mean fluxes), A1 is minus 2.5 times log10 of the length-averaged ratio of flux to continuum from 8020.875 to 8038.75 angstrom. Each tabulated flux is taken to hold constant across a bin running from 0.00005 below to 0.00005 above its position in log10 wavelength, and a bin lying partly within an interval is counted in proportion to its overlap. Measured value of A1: 0.03 mag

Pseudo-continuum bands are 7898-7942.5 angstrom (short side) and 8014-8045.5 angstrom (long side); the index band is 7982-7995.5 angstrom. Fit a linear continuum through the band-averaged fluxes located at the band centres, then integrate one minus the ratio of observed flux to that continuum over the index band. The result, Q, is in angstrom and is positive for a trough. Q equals 0.5 angstrom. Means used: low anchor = 6.58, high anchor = 6.05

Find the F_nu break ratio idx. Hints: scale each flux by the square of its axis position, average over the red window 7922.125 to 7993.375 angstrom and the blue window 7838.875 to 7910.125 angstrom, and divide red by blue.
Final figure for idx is 1.00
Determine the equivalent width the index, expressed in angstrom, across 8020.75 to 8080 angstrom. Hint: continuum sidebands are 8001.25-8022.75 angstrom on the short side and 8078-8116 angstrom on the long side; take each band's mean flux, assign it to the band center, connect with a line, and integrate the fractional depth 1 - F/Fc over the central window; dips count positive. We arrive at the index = 1.3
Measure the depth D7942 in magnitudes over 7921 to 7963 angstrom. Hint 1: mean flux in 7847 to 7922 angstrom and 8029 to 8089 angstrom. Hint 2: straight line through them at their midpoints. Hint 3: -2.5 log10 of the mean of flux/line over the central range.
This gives -0.01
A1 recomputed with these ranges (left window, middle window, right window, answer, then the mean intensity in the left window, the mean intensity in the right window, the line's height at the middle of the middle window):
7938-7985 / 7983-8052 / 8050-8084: 0.01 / 6.45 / 5.91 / 6.16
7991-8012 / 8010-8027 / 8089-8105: 0.03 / 6.21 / 6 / 6.18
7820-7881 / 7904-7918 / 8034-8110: -0.07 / 6.48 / 5.97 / 6.34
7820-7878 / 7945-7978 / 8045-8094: -0.05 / 6.47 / 5.91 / 6.18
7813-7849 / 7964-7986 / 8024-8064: -0.06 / 6.5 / 5.98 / 6.15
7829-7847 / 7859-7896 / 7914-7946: 0.01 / 6.61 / 6.5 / 6.57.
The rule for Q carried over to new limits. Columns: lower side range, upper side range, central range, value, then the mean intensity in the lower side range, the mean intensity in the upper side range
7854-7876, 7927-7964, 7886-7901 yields 0.16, 6.51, 6.4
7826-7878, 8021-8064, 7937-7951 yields -0.18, 6.51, 5.98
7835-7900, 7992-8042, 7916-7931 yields -0.33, 6.51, 6.11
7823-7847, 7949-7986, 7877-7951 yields -0.34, 6.53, 6.45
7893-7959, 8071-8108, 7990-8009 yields 0.26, 6.5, 5.97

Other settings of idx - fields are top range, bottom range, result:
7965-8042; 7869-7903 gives 0.97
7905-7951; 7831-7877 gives 1.01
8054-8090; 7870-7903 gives 0.95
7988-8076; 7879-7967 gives 0.96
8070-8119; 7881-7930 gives 0.96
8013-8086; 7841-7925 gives 0.95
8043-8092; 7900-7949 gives 0.94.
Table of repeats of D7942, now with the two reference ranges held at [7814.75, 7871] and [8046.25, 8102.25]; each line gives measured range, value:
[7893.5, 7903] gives -0.04 mag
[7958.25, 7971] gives -0.05 mag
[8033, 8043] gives -0.02 mag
